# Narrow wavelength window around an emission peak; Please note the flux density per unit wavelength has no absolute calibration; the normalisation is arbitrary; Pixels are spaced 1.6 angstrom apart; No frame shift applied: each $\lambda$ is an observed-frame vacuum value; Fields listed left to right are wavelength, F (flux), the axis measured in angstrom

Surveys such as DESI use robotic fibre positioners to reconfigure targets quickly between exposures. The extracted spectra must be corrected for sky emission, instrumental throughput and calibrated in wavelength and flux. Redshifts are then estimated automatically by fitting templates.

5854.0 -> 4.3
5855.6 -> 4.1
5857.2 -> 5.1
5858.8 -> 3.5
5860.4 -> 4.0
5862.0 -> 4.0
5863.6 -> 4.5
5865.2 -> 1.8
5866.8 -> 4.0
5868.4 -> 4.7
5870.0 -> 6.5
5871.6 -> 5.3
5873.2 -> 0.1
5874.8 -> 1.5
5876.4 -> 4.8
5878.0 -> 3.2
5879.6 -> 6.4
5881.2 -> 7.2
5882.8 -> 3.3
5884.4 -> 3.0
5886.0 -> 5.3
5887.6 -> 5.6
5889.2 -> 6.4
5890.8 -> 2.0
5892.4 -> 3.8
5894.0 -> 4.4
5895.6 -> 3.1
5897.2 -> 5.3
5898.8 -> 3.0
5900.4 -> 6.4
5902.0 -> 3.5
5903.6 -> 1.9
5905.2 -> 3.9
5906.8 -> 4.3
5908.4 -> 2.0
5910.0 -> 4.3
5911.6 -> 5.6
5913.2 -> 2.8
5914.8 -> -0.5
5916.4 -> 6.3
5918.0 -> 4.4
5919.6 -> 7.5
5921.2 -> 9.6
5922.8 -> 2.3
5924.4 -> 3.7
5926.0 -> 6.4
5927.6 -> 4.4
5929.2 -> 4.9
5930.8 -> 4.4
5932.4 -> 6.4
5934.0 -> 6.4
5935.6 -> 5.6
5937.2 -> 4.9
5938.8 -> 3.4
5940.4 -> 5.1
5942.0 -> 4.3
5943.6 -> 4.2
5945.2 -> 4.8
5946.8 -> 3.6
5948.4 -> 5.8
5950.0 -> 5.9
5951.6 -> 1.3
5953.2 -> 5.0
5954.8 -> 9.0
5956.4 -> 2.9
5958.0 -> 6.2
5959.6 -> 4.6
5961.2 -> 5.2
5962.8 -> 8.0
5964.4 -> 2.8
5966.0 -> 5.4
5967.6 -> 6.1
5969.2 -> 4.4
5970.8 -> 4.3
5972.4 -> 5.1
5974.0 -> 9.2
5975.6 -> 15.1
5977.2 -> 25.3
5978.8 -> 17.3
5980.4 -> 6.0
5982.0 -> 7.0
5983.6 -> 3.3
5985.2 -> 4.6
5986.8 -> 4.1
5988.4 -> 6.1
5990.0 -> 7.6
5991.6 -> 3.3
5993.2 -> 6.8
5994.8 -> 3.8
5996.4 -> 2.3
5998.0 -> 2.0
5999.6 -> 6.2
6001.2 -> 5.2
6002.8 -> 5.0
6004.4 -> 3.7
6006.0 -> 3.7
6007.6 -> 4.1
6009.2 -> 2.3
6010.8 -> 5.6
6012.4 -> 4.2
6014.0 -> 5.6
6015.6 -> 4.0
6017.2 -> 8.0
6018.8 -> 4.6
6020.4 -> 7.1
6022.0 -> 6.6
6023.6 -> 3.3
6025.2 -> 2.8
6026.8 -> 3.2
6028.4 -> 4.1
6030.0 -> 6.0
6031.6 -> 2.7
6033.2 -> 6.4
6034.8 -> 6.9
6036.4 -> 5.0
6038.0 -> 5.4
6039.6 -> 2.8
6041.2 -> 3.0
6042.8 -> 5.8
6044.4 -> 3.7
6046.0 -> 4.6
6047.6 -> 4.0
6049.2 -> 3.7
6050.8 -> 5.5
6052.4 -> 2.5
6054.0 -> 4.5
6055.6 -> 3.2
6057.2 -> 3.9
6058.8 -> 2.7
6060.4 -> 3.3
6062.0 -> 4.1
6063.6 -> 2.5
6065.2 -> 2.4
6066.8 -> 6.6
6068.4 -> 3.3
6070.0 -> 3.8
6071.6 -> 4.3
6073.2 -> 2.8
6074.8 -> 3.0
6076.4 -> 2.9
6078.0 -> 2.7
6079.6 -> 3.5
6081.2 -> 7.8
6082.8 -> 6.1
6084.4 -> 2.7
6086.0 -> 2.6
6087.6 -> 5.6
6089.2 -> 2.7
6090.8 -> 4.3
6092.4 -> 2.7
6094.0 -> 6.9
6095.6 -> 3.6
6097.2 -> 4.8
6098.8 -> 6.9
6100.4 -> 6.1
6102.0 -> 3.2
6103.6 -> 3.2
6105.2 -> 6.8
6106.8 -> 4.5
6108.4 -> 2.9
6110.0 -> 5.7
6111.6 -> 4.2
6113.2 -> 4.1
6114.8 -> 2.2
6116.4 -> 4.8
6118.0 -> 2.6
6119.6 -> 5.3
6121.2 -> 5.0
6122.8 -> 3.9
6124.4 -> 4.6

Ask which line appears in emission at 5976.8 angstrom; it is [O III]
